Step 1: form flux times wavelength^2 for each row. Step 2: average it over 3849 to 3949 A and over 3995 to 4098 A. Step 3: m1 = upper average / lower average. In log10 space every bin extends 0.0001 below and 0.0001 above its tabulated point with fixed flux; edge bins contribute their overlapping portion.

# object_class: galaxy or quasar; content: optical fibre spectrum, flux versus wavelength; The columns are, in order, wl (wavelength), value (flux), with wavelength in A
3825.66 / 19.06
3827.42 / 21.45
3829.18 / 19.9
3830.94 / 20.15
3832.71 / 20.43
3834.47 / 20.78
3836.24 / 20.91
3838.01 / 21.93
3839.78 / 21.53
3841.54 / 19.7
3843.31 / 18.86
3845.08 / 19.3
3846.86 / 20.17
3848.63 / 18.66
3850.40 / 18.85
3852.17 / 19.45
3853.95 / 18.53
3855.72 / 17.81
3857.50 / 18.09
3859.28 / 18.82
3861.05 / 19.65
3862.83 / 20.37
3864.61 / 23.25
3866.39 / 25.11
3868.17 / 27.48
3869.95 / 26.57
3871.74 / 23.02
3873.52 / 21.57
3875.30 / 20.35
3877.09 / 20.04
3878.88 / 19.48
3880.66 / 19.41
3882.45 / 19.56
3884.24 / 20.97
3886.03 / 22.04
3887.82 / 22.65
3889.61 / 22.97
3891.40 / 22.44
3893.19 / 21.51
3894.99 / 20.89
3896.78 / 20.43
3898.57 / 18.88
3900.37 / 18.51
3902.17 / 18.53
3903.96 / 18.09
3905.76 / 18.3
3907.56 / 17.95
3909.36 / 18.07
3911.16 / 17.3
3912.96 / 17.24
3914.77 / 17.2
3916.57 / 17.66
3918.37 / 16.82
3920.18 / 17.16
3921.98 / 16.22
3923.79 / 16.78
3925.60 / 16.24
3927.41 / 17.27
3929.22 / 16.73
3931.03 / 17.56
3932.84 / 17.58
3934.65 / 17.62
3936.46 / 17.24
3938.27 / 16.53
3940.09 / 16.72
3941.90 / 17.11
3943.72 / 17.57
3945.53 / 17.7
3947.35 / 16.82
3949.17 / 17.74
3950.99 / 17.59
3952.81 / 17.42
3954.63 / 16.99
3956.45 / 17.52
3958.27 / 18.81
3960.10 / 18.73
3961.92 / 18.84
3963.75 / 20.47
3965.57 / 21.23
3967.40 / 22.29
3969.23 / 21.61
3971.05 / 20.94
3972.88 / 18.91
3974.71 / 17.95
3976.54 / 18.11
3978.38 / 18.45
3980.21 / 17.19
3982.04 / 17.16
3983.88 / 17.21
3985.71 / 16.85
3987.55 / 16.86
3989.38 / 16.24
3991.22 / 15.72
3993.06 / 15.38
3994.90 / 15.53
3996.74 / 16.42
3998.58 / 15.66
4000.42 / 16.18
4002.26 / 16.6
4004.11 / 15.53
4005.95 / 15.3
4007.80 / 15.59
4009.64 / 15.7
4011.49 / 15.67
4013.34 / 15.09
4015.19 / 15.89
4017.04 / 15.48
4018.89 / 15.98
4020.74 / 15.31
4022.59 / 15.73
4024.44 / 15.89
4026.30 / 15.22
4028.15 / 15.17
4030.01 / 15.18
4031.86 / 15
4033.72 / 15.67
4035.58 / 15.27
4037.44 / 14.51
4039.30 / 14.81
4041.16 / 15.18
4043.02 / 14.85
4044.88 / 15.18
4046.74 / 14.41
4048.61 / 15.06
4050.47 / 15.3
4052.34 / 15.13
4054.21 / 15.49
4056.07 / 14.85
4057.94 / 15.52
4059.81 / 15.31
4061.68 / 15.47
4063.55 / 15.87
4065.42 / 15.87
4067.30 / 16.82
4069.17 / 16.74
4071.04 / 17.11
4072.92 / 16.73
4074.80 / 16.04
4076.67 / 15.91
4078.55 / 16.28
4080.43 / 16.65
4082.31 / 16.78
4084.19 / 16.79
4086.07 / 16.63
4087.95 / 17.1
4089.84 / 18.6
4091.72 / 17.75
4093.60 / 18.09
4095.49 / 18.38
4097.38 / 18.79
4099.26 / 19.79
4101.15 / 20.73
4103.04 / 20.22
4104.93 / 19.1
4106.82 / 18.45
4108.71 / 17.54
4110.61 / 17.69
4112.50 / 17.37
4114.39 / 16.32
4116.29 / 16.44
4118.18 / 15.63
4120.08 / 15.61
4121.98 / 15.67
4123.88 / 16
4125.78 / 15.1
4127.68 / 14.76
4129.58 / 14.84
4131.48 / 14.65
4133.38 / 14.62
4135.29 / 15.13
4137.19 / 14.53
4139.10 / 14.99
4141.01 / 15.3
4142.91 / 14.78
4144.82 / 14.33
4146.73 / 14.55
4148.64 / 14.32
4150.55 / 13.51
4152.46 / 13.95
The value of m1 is 0.90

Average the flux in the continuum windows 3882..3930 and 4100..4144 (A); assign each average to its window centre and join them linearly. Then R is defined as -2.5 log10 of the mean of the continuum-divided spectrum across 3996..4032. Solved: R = 0.127 mag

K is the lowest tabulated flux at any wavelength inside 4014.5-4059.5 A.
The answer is 14.41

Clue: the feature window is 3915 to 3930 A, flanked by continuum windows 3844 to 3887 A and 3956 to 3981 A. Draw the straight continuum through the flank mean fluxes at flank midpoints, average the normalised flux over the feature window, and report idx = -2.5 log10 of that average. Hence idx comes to 0.185 mag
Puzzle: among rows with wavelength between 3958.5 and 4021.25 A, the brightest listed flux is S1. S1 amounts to 22.29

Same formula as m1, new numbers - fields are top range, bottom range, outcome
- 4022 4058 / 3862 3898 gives 0.75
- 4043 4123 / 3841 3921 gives 0.93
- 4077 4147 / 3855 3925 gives 0.93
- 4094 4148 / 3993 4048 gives 1.12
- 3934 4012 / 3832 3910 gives 0.90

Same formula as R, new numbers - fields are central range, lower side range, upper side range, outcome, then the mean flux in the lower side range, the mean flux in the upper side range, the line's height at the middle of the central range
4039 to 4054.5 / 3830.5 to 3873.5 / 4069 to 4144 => 0.18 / 20.8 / 16.7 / 17.7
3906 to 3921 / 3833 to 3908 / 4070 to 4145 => 0.14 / 20.6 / 16.7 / 19.9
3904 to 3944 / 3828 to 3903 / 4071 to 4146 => 0.15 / 20.7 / 16.7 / 19.7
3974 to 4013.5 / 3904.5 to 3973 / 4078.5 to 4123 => 0.09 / 18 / 17.6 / 17.8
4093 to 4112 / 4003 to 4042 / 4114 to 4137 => -0.22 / 15.4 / 15.3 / 15.4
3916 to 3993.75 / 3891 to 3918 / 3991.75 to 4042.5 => -0.03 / 18.8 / 15.5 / 17.3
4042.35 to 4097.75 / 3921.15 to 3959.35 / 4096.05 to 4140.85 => 0.03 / 17.2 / 16.7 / 16.8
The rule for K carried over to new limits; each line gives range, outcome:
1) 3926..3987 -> 16.53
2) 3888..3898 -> 20.43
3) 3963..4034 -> 15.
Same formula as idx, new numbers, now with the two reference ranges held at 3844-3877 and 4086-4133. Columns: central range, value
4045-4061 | 0.192 mag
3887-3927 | 0.087 mag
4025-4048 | 0.213 mag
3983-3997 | 0.168 mag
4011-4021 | 0.193 mag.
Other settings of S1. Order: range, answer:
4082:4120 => 20.73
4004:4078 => 17.11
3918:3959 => 18.81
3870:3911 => 23.02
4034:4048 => 15.27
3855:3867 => 25.11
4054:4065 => 15.87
